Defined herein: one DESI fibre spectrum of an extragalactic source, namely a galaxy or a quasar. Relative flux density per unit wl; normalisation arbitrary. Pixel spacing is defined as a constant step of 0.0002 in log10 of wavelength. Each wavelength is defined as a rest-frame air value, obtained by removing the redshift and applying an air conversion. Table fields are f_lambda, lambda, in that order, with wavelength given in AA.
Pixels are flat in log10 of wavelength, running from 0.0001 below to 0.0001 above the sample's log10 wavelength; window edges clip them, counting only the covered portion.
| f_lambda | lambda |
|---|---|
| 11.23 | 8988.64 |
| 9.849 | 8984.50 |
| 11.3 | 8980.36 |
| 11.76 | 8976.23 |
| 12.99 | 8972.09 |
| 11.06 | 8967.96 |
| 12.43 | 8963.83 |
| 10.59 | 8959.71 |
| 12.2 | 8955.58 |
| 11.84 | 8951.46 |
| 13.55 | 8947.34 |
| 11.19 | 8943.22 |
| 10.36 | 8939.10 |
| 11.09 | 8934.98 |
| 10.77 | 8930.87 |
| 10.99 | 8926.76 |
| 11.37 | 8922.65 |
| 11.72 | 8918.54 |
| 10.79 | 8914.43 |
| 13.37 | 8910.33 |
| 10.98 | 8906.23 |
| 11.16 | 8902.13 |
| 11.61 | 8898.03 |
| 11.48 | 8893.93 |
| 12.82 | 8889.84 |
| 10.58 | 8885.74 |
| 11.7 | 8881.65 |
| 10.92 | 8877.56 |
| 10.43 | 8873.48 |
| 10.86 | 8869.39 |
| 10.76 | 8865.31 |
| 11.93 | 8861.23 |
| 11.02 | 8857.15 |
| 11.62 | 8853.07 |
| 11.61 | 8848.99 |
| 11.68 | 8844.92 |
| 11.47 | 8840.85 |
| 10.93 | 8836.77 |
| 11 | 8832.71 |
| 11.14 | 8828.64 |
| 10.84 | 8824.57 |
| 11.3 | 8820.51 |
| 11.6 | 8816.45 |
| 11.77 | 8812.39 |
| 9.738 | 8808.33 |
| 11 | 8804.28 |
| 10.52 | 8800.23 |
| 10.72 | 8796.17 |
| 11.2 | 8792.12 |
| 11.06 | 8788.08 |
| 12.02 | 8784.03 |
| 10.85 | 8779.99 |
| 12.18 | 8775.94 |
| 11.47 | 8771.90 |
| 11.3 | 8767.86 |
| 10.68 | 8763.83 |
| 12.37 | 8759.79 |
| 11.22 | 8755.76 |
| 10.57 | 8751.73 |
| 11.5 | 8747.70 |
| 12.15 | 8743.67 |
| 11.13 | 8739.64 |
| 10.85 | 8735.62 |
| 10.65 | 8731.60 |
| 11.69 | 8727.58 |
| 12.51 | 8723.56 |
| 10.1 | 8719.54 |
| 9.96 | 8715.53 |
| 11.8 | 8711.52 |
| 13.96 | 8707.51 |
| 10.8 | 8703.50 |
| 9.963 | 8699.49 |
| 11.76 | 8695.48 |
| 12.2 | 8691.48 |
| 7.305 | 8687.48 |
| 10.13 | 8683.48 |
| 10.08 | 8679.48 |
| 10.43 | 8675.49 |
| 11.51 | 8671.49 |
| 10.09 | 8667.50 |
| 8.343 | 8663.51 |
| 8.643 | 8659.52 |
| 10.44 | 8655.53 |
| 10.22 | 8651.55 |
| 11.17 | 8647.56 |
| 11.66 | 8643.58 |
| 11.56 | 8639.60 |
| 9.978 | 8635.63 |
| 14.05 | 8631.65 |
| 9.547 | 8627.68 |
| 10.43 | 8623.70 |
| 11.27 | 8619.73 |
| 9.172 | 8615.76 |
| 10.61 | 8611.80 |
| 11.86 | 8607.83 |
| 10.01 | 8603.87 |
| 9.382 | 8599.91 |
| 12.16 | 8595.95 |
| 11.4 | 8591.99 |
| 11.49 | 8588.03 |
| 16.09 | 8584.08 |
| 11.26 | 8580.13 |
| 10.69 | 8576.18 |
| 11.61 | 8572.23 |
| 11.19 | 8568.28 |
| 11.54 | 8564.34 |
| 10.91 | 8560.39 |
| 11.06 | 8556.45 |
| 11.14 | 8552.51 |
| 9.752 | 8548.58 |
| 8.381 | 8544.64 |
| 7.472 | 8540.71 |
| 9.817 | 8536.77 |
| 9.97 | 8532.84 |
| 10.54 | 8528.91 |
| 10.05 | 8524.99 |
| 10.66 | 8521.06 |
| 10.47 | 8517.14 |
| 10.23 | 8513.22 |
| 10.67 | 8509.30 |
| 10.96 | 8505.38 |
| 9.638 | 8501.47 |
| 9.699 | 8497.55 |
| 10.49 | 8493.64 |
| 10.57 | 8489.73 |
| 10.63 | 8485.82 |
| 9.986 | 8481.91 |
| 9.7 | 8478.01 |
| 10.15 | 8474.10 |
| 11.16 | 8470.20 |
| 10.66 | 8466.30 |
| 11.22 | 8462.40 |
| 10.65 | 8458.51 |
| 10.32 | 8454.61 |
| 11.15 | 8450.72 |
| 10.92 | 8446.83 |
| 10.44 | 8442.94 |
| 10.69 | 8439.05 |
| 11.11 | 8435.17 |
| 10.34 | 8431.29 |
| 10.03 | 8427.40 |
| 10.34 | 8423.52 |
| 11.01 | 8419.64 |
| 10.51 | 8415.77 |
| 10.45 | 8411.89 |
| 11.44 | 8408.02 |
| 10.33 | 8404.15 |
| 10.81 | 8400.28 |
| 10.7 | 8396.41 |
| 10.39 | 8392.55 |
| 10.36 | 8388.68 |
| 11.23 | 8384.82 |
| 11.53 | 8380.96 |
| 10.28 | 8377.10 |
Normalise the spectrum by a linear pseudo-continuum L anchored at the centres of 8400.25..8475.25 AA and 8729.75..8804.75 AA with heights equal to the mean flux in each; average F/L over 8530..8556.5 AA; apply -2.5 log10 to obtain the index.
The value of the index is 0.136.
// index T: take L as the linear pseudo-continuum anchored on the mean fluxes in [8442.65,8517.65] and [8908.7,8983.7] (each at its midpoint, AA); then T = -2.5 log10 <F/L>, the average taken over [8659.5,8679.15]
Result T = 0.10 mag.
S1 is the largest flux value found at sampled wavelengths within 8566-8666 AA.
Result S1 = 16.09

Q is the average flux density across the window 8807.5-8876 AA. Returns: 11.2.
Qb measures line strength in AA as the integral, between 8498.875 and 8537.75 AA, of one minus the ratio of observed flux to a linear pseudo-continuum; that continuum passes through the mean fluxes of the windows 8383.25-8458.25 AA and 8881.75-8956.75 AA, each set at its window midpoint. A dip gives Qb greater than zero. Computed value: 1.9 AA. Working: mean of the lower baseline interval 10.7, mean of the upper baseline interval 11.5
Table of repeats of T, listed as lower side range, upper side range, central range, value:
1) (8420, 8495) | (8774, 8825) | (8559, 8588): -0.11 mag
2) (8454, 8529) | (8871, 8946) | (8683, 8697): 0.05 mag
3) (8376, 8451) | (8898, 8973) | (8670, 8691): 0.12 mag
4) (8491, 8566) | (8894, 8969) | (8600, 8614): -0.02 mag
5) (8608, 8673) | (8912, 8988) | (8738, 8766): -0.05 mag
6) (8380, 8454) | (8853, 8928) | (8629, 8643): -0.07 mag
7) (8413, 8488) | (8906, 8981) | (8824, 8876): 0.02 mag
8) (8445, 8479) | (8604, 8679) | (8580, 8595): -0.19 mag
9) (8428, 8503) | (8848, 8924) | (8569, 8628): -0.04 mag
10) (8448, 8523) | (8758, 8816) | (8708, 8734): -0.02 mag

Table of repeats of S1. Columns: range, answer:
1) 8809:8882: 11.93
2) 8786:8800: 11.2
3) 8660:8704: 12.2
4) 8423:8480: 11.22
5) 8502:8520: 10.96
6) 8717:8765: 12.51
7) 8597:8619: 11.86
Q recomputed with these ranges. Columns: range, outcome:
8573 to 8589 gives 12.4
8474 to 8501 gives 10.1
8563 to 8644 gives 11.3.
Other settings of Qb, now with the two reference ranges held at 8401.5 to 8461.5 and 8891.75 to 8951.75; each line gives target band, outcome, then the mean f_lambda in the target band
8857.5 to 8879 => 0.76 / 11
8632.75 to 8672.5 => 2.21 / 10.4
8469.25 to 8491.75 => 0.86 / 10.3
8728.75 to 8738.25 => 0.26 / 10.9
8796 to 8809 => 0.85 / 10.5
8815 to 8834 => 0.24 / 11.2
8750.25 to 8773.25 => -0.14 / 11.3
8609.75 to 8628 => 1.17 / 10.3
